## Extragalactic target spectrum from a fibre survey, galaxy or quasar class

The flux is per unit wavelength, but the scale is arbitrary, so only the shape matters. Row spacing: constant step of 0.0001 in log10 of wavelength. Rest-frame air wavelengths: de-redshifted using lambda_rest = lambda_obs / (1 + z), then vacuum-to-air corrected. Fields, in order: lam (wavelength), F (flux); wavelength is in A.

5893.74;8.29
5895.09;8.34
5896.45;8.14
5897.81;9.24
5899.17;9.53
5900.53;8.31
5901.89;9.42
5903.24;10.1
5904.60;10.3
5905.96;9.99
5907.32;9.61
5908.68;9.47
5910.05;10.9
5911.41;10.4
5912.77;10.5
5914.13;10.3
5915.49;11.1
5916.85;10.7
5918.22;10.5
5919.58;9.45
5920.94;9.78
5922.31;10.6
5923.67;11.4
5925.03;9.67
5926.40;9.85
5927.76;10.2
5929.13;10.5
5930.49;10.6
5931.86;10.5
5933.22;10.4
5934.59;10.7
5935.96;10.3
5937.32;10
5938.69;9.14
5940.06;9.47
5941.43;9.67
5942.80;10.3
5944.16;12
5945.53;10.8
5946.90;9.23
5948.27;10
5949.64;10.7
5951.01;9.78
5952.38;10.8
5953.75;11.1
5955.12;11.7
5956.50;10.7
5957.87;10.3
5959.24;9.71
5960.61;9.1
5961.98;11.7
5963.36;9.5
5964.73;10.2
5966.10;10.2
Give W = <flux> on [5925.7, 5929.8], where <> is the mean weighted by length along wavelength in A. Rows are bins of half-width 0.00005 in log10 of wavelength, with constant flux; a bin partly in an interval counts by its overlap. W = 10.2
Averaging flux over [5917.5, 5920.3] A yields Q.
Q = 9.98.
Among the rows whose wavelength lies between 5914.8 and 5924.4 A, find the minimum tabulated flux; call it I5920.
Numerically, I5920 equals 9.45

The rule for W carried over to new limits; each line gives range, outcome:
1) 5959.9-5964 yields 10.1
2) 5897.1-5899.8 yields 9.36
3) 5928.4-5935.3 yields 10.5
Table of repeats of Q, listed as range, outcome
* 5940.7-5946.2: 10.7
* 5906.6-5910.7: 9.96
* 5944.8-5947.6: 10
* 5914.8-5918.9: 10.8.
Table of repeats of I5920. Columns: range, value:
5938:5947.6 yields 9.14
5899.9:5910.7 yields 8.31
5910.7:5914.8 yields 10.3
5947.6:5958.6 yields 9.78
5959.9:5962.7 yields 9.1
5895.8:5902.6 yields 8.14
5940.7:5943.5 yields 9.67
